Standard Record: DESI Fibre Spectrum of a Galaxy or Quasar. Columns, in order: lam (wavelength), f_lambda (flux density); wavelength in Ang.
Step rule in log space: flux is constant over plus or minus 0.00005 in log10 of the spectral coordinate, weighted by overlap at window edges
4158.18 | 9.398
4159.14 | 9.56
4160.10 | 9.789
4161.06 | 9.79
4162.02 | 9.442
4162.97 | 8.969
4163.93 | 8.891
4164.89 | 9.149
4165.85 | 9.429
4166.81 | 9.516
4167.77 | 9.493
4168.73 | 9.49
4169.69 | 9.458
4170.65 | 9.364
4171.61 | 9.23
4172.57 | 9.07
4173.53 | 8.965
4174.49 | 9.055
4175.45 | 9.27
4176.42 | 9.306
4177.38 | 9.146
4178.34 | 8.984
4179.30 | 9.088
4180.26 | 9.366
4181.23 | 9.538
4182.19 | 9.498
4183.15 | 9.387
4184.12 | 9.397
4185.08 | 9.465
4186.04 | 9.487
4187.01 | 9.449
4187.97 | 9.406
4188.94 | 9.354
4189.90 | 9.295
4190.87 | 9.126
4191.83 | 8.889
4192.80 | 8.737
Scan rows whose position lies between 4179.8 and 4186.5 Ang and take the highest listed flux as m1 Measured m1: 9.538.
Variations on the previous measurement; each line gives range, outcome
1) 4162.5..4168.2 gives 9.516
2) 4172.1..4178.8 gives 9.306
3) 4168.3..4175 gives 9.49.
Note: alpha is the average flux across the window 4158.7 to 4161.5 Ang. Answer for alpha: 9.7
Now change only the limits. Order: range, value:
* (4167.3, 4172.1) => 9.41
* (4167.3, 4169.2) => 9.49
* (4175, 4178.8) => 9.17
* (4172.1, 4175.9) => 9.1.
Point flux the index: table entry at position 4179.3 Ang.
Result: 9.088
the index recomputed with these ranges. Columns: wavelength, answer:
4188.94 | 9.354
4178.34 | 8.984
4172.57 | 9.07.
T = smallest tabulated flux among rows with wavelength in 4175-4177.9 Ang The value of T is 9.146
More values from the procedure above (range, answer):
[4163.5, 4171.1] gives 8.891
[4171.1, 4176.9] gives 8.965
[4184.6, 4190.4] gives 9.295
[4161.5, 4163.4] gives 8.969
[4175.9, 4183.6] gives 8.984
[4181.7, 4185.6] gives 9.387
